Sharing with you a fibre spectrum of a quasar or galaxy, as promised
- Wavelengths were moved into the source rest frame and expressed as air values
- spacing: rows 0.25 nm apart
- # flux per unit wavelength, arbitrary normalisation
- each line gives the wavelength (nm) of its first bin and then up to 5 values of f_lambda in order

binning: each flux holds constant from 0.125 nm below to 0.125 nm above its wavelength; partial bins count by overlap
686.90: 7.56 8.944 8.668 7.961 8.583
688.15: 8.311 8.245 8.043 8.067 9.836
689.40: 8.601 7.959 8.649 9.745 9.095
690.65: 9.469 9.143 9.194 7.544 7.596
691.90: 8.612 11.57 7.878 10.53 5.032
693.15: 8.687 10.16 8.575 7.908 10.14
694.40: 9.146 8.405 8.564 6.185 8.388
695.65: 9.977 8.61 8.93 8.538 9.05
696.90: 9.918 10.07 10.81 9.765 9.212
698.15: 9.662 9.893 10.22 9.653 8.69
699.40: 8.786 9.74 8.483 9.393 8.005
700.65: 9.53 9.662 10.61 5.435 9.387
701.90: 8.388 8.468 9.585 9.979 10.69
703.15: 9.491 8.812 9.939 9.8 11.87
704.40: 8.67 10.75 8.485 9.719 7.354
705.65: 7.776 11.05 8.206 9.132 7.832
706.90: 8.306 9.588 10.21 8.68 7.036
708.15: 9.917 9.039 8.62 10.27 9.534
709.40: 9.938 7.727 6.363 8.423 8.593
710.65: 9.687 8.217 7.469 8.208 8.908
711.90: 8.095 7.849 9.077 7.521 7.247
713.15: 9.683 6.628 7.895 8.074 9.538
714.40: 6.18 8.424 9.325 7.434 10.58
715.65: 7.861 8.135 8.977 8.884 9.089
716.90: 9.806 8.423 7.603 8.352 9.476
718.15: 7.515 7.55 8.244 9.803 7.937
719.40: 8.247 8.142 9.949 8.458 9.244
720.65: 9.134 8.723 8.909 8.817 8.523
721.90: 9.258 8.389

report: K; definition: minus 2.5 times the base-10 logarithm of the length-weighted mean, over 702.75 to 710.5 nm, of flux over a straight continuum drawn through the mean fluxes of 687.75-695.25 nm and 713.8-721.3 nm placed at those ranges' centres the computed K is -0.06 mag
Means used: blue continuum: 8.65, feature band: 9.1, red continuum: 8.6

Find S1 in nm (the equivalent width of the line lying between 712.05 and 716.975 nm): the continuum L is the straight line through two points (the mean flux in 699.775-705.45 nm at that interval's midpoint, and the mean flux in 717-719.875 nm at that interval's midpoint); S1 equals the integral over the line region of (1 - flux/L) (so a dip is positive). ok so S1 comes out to 0.11 nm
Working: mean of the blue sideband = 9.26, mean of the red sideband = 8.37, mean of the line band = 8.4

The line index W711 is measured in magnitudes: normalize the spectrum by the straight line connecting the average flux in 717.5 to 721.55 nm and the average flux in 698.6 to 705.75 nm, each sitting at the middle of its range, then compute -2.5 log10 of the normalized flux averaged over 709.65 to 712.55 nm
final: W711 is 0.09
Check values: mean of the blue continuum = 9.21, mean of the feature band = 8.23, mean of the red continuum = 8.65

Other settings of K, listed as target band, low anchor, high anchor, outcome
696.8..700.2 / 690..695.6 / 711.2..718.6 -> -0.12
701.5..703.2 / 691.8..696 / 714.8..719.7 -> -0.08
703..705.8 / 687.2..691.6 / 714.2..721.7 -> -0.09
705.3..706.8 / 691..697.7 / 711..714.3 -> -0.02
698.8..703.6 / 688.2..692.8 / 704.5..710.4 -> -0.03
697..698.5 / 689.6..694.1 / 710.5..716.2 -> -0.15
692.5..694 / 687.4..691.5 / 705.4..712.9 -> 0.02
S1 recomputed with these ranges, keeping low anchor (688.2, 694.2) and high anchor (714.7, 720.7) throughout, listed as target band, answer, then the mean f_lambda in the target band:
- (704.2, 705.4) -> -0.089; 9.35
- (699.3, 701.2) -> -0.113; 9.23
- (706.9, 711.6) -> -0.029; 8.74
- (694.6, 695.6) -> 0.083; 8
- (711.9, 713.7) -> 0.141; 8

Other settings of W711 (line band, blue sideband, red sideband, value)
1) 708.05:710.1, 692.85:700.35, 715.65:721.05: -0.01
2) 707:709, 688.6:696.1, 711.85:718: -0.08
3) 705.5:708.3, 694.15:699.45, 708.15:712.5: -0.01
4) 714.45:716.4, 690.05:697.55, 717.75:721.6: 0.01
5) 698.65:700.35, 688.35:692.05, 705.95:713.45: -0.06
